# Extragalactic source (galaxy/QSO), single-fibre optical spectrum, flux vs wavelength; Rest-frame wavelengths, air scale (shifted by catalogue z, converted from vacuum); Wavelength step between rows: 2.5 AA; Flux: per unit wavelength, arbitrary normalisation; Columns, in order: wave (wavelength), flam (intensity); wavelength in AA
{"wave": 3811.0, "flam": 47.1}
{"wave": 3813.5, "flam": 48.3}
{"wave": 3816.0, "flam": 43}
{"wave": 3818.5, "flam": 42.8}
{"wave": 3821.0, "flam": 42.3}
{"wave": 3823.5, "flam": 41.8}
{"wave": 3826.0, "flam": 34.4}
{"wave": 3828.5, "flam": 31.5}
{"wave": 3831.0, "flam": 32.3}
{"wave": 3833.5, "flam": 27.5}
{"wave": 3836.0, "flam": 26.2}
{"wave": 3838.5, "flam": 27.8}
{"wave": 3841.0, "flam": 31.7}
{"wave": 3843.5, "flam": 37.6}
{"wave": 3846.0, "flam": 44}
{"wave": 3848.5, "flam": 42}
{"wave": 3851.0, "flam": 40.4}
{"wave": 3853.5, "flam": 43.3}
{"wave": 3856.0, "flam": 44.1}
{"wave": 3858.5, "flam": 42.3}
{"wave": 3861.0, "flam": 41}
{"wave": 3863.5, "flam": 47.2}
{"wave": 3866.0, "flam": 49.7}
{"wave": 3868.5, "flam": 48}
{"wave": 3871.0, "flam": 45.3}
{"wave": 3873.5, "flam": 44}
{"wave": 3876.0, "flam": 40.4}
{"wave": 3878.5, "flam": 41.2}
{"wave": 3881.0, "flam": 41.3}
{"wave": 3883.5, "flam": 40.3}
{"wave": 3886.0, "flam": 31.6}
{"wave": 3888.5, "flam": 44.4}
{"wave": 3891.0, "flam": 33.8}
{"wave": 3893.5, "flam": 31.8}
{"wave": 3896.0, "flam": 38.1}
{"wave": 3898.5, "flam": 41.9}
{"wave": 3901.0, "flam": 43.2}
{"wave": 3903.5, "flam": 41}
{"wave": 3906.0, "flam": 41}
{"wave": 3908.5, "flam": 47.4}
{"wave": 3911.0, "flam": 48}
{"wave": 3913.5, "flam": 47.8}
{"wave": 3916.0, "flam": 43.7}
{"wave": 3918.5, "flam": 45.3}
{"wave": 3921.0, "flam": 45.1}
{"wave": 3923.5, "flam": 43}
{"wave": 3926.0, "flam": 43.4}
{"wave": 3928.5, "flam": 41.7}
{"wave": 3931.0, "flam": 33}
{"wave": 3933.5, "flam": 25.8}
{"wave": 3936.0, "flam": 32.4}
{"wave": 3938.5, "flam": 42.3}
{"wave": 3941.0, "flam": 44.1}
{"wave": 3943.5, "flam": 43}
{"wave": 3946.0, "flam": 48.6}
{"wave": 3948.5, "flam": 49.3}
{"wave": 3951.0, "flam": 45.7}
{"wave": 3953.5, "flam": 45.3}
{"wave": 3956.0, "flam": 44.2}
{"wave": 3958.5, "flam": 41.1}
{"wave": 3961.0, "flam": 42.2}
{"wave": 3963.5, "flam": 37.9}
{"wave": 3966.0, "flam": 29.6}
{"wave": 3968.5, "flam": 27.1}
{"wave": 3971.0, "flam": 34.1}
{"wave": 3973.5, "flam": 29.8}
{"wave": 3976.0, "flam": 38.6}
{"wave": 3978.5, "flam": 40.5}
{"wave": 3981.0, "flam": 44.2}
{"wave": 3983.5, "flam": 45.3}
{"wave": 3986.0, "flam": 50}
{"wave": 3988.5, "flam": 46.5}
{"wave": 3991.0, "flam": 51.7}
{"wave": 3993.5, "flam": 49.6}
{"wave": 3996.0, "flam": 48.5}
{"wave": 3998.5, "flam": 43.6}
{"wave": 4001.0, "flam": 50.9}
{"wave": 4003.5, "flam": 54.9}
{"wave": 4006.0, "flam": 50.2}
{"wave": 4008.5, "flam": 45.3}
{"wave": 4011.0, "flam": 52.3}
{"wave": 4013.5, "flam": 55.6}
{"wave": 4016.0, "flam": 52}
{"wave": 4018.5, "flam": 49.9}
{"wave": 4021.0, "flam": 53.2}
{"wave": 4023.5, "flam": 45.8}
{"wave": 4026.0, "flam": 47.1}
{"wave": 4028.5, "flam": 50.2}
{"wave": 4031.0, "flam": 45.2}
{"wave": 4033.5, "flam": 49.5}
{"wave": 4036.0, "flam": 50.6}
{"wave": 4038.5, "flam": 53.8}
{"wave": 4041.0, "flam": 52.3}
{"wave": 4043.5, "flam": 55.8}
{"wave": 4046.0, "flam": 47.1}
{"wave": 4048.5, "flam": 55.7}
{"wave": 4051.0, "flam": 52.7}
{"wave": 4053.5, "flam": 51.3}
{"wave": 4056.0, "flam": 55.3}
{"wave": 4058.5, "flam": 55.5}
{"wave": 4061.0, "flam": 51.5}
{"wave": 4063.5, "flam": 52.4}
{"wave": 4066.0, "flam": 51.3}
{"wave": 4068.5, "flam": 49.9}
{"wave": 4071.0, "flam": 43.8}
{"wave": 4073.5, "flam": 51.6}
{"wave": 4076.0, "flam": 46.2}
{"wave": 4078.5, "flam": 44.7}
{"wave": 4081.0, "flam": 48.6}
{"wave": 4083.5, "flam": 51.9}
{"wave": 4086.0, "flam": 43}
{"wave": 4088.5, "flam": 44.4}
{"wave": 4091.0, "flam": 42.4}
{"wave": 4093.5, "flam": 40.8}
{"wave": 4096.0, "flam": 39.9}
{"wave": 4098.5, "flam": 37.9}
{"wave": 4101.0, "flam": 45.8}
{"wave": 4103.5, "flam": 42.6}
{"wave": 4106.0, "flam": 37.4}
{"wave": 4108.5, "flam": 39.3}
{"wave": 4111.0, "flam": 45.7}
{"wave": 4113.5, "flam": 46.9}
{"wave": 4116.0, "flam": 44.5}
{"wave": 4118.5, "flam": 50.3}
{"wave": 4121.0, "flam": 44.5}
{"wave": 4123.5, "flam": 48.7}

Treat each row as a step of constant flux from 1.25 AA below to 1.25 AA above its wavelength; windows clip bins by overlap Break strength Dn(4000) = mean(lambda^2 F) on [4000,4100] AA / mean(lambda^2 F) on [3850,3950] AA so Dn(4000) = 1.27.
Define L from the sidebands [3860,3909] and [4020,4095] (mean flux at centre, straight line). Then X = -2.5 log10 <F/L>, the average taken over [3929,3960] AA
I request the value 0.08 mag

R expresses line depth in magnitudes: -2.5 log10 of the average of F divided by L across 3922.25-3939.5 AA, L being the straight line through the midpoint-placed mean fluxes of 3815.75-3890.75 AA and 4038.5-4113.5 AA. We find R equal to 0.14 mag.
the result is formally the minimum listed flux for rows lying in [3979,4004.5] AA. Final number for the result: 43.6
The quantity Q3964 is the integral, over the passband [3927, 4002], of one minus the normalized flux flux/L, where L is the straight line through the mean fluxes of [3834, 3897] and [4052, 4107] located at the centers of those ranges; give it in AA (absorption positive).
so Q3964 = 2.7 AA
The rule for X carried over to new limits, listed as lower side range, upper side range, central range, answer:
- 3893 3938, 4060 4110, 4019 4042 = -0.136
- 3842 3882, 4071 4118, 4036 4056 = -0.197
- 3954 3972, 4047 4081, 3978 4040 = -0.140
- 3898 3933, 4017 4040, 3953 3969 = 0.185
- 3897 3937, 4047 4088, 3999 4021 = -0.096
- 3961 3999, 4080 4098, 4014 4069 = -0.198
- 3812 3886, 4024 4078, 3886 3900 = 0.130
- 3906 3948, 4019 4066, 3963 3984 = 0.267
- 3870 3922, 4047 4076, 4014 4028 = -0.017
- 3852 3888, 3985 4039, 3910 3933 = 0.062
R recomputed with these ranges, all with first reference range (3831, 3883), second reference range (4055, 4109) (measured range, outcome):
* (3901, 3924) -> -0.08 mag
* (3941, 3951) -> -0.10 mag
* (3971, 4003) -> -0.03 mag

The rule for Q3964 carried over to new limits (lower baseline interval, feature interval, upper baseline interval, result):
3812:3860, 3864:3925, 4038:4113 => -3.0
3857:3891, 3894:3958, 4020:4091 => 3.1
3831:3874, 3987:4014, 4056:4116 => -3.7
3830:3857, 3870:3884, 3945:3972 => -1.8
